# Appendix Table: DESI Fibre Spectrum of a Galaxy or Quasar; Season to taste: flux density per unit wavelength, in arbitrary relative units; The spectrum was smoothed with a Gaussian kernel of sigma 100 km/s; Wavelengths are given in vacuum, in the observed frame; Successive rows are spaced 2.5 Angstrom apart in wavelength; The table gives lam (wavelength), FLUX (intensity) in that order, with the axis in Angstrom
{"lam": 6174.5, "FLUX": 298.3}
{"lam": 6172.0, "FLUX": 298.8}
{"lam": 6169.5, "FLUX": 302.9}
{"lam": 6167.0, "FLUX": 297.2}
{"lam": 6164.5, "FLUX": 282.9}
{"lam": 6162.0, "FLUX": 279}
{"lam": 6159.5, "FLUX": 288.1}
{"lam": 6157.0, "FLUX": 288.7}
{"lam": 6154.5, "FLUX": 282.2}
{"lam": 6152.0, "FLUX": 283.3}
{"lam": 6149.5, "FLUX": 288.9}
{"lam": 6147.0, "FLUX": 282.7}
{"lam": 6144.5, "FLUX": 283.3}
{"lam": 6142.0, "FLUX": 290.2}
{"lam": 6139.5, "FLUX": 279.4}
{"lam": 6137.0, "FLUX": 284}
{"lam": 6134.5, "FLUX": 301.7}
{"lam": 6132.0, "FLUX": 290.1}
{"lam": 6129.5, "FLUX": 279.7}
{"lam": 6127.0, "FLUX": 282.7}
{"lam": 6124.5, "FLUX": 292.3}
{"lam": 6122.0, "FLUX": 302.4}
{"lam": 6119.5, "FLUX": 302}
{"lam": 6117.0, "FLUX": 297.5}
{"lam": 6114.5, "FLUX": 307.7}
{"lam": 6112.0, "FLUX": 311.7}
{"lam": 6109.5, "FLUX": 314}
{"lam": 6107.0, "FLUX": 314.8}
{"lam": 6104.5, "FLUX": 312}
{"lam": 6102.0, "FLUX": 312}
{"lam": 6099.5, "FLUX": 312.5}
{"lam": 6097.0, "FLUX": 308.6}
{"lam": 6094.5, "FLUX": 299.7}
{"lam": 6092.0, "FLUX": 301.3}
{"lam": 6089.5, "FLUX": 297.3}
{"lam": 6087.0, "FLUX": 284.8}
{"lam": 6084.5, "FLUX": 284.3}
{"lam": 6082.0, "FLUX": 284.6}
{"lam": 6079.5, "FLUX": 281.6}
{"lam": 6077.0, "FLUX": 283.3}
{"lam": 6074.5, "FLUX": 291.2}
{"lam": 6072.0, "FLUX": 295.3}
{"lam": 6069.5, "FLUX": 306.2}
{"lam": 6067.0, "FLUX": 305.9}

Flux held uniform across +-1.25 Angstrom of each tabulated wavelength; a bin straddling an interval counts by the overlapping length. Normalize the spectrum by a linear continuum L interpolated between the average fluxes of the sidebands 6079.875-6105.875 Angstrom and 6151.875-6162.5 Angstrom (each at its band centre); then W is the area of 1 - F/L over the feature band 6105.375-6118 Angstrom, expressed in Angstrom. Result -0.62 Angstrom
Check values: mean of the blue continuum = 299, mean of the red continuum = 285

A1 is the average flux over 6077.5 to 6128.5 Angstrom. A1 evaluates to 300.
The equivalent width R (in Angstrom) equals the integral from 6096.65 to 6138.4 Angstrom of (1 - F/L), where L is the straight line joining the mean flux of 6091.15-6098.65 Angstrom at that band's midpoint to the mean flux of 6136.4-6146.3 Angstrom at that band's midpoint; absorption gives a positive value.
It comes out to -1.0 Angstrom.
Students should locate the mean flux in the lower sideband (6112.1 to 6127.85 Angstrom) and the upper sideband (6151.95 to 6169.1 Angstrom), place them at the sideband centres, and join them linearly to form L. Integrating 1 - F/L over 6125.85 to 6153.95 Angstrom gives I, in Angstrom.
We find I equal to 0.7 Angstrom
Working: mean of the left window 299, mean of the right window 287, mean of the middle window 286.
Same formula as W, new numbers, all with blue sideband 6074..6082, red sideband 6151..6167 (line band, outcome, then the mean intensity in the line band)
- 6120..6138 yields -0.38 Angstrom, 291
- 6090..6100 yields -0.69 Angstrom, 304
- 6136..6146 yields 0.03 Angstrom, 284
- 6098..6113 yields -1.47 Angstrom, 313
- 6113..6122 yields -0.56 Angstrom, 303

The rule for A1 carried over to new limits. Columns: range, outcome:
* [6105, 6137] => 299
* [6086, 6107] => 304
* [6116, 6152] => 290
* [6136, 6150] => 285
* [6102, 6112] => 313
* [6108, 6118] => 308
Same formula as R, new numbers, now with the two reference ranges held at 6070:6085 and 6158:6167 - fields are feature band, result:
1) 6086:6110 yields -1.5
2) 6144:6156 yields 0.1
